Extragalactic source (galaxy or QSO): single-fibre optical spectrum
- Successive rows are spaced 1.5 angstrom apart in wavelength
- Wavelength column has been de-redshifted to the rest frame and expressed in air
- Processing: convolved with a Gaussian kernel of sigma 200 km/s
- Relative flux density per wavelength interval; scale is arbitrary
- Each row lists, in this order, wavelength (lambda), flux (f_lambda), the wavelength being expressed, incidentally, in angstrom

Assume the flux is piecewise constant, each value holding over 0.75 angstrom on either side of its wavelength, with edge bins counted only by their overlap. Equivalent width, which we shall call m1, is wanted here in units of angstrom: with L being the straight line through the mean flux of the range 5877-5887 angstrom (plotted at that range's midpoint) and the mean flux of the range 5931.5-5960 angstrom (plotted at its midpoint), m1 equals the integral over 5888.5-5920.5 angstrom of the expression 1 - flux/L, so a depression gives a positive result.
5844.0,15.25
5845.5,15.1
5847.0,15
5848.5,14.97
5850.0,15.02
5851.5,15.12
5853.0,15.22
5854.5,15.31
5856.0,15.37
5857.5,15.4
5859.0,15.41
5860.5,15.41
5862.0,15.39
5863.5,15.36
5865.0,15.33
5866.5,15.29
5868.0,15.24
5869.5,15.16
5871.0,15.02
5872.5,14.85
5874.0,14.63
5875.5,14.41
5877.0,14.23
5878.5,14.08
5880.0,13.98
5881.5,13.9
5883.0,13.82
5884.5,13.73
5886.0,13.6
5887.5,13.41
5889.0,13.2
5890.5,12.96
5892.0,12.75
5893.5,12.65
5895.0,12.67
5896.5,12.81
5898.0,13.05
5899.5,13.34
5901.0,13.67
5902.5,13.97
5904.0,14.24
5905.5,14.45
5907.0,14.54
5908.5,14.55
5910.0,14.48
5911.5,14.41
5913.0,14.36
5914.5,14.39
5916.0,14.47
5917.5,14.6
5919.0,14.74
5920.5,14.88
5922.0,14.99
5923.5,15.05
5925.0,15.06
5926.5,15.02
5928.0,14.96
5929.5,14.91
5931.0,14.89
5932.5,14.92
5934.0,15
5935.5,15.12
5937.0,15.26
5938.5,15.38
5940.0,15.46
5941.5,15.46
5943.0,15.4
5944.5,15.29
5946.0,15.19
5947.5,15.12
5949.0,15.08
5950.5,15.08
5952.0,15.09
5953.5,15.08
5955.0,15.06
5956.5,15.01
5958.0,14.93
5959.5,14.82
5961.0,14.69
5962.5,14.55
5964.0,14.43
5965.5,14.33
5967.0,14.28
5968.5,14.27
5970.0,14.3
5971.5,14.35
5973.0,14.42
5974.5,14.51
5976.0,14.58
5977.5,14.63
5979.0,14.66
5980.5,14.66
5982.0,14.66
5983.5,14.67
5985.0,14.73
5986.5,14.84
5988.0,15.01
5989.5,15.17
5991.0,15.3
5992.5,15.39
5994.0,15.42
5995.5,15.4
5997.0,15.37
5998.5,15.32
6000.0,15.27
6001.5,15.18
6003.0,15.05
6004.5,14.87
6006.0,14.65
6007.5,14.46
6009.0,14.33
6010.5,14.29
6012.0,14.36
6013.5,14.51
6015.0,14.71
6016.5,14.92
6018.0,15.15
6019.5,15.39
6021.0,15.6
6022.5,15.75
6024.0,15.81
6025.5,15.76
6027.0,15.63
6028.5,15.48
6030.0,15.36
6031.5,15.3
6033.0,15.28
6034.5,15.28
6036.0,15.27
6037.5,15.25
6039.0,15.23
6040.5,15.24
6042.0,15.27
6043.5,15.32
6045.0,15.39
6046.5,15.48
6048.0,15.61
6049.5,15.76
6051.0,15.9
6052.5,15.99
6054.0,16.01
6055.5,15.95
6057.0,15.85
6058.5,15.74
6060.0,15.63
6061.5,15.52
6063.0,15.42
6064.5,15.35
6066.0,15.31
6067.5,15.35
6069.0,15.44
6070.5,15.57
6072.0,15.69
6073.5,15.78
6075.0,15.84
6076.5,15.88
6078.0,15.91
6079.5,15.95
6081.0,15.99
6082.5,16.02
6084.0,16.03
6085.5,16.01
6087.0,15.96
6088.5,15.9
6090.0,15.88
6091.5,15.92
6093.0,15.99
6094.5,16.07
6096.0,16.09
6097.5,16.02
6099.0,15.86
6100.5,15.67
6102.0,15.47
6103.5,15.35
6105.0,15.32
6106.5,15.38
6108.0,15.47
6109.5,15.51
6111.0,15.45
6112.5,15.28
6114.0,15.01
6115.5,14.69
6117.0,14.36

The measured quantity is 1.1 angstrom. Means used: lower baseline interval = 13.9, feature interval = 13.9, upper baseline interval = 15.1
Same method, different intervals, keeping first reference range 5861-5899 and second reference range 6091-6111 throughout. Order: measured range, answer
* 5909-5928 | -0.48 angstrom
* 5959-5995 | 0.20 angstrom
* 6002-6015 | 0.37 angstrom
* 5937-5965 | -0.91 angstrom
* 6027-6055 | -0.42 angstrom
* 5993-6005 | -0.25 angstrom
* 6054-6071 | -0.19 angstrom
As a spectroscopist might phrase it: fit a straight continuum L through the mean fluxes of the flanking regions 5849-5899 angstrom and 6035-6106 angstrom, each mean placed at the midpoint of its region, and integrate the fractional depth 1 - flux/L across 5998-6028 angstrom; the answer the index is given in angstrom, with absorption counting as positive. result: 0.48 angstrom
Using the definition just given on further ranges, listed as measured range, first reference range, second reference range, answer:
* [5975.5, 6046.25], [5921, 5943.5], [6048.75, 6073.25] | 1.6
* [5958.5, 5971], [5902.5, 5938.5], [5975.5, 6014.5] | 0.3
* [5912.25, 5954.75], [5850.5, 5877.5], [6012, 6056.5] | 0.7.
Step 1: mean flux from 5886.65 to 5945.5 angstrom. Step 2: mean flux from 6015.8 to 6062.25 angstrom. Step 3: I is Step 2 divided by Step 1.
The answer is 1.1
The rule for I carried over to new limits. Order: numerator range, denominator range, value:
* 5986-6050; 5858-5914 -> 1.07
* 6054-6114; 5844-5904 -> 1.09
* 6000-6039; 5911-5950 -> 1.01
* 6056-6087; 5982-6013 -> 1.05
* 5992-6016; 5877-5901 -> 1.12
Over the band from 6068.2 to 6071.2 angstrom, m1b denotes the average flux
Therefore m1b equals 15.5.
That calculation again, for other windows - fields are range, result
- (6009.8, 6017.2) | 14.6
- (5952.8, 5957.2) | 15.1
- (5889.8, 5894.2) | 12.8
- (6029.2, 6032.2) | 15.3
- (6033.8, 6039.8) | 15.3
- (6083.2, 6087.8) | 16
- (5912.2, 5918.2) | 14.5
